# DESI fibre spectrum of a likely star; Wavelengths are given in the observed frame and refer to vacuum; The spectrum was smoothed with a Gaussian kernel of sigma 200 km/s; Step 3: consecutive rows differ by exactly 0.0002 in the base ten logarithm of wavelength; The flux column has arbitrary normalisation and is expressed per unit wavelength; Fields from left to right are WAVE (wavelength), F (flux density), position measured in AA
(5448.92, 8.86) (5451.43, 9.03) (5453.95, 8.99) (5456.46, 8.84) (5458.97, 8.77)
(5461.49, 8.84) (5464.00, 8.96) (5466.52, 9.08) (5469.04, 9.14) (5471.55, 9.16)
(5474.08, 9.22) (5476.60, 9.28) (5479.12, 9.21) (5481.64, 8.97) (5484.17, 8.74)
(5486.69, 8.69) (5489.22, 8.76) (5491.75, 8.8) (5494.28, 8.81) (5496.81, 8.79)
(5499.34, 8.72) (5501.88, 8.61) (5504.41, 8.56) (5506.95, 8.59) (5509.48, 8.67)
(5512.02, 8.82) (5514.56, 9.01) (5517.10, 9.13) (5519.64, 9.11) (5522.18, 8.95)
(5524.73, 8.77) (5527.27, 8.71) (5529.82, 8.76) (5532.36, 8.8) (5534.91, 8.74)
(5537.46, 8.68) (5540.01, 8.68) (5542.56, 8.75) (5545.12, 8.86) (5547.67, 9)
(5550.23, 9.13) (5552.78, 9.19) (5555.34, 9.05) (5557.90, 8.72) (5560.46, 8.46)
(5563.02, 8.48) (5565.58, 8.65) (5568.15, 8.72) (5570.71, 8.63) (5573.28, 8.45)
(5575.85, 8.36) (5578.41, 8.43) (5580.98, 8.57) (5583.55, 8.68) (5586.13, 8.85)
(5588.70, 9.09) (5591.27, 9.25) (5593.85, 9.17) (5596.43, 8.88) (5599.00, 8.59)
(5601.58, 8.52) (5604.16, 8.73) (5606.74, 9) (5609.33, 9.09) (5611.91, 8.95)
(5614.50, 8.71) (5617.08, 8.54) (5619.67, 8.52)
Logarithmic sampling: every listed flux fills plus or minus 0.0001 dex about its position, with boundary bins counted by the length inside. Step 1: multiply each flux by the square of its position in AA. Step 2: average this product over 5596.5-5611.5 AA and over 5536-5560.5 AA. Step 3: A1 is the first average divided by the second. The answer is 1.01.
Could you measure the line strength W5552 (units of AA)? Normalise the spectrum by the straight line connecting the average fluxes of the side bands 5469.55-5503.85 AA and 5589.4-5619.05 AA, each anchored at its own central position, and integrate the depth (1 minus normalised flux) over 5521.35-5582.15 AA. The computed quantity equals 1.0 AA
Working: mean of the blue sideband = 8.9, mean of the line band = 8.73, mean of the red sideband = 8.85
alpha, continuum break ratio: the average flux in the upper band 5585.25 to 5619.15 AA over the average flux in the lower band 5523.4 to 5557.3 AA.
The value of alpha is 1.0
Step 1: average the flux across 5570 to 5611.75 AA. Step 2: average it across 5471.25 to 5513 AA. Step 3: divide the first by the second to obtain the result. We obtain 1.0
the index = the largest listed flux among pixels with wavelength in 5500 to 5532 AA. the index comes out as 9.13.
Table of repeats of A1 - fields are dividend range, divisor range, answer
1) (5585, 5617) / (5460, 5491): 1.03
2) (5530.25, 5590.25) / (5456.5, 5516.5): 1.01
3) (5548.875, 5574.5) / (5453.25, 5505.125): 1.01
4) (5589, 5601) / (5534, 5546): 1.05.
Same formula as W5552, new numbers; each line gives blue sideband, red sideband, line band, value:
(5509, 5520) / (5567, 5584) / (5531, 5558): -0.4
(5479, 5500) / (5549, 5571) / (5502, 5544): 0.1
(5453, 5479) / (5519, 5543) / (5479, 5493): 0.2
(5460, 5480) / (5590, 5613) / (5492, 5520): 0.8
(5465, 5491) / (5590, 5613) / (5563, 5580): 0.8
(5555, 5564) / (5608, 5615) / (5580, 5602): -0.1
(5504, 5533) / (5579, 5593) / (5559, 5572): 0.4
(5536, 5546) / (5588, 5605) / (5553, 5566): 0.1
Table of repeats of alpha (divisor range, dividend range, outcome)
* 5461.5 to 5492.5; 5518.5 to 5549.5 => 0.98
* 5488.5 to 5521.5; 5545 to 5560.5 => 1.02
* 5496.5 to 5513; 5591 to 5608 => 1.02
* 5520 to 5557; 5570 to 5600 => 0.99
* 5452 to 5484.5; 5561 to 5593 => 0.96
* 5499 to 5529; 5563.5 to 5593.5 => 0.99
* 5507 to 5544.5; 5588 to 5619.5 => 1.00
